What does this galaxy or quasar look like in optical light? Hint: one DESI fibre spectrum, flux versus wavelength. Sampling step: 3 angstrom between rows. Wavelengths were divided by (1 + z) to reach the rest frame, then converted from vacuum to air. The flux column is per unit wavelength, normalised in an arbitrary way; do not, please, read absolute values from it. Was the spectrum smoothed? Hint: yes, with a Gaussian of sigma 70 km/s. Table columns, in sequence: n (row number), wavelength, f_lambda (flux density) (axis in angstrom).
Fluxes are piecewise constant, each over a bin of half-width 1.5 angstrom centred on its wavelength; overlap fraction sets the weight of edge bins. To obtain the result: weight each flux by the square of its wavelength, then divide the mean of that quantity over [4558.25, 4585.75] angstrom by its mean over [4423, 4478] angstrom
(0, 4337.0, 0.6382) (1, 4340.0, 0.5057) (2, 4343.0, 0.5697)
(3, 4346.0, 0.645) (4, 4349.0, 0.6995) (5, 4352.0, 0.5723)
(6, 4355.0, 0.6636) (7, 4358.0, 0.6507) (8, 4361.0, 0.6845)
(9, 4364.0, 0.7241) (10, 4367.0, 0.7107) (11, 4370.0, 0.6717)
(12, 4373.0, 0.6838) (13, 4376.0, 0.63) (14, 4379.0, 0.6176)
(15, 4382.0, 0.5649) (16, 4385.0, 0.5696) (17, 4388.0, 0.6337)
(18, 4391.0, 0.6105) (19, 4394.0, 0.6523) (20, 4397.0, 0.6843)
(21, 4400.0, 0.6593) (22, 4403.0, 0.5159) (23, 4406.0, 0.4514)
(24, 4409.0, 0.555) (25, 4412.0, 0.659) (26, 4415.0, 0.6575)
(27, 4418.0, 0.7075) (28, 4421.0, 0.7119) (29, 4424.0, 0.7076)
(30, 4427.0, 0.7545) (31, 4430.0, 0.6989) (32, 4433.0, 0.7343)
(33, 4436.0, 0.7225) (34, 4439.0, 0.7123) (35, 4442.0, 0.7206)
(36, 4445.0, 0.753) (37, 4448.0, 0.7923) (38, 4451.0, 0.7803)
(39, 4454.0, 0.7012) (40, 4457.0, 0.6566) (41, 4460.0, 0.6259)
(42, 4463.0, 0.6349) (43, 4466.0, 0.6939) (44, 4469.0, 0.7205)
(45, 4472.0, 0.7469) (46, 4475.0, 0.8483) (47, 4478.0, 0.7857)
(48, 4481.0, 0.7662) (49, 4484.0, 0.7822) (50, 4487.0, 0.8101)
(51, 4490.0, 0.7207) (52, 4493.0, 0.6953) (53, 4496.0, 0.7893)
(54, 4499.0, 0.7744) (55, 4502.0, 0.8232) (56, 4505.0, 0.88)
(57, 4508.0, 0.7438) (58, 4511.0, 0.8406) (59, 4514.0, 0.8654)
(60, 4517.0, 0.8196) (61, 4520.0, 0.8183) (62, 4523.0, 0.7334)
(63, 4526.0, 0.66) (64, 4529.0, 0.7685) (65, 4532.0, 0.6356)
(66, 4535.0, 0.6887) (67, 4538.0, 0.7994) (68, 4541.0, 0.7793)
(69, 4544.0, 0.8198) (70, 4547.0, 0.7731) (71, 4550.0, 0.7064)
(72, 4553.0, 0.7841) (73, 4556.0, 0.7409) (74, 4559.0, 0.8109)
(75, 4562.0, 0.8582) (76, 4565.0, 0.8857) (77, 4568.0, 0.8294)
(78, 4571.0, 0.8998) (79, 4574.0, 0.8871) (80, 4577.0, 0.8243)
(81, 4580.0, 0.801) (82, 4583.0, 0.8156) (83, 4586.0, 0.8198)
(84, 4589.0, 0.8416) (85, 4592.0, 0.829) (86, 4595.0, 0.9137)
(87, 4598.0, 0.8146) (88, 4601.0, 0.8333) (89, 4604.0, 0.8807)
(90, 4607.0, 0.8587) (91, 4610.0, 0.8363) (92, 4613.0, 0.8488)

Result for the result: 1.23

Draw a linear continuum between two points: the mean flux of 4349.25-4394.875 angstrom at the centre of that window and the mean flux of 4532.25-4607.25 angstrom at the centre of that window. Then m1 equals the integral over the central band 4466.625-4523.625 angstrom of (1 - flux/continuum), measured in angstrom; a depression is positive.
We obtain -2.7 angstrom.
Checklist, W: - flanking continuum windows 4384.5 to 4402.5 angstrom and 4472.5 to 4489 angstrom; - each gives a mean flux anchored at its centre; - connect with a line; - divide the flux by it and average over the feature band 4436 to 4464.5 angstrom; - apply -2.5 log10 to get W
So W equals 0.04 mag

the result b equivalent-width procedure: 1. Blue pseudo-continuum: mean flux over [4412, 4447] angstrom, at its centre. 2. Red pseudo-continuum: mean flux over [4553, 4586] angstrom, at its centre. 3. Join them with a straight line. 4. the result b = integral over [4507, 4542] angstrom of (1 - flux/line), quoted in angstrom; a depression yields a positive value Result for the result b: 1.4 angstrom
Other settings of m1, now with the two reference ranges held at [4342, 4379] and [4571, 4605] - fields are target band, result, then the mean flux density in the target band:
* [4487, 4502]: 0.2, 0.759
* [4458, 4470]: 1.2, 0.666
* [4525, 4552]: 2.2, 0.739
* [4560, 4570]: -0.4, 0.858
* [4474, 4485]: -0.6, 0.794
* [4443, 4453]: -0.5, 0.769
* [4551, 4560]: 0.5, 0.773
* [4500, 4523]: -1.1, 0.82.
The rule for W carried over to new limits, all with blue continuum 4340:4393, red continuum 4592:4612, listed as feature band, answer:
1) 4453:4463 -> 0.10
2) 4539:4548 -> 0.01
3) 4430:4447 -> -0.04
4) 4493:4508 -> -0.05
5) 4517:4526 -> 0.02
